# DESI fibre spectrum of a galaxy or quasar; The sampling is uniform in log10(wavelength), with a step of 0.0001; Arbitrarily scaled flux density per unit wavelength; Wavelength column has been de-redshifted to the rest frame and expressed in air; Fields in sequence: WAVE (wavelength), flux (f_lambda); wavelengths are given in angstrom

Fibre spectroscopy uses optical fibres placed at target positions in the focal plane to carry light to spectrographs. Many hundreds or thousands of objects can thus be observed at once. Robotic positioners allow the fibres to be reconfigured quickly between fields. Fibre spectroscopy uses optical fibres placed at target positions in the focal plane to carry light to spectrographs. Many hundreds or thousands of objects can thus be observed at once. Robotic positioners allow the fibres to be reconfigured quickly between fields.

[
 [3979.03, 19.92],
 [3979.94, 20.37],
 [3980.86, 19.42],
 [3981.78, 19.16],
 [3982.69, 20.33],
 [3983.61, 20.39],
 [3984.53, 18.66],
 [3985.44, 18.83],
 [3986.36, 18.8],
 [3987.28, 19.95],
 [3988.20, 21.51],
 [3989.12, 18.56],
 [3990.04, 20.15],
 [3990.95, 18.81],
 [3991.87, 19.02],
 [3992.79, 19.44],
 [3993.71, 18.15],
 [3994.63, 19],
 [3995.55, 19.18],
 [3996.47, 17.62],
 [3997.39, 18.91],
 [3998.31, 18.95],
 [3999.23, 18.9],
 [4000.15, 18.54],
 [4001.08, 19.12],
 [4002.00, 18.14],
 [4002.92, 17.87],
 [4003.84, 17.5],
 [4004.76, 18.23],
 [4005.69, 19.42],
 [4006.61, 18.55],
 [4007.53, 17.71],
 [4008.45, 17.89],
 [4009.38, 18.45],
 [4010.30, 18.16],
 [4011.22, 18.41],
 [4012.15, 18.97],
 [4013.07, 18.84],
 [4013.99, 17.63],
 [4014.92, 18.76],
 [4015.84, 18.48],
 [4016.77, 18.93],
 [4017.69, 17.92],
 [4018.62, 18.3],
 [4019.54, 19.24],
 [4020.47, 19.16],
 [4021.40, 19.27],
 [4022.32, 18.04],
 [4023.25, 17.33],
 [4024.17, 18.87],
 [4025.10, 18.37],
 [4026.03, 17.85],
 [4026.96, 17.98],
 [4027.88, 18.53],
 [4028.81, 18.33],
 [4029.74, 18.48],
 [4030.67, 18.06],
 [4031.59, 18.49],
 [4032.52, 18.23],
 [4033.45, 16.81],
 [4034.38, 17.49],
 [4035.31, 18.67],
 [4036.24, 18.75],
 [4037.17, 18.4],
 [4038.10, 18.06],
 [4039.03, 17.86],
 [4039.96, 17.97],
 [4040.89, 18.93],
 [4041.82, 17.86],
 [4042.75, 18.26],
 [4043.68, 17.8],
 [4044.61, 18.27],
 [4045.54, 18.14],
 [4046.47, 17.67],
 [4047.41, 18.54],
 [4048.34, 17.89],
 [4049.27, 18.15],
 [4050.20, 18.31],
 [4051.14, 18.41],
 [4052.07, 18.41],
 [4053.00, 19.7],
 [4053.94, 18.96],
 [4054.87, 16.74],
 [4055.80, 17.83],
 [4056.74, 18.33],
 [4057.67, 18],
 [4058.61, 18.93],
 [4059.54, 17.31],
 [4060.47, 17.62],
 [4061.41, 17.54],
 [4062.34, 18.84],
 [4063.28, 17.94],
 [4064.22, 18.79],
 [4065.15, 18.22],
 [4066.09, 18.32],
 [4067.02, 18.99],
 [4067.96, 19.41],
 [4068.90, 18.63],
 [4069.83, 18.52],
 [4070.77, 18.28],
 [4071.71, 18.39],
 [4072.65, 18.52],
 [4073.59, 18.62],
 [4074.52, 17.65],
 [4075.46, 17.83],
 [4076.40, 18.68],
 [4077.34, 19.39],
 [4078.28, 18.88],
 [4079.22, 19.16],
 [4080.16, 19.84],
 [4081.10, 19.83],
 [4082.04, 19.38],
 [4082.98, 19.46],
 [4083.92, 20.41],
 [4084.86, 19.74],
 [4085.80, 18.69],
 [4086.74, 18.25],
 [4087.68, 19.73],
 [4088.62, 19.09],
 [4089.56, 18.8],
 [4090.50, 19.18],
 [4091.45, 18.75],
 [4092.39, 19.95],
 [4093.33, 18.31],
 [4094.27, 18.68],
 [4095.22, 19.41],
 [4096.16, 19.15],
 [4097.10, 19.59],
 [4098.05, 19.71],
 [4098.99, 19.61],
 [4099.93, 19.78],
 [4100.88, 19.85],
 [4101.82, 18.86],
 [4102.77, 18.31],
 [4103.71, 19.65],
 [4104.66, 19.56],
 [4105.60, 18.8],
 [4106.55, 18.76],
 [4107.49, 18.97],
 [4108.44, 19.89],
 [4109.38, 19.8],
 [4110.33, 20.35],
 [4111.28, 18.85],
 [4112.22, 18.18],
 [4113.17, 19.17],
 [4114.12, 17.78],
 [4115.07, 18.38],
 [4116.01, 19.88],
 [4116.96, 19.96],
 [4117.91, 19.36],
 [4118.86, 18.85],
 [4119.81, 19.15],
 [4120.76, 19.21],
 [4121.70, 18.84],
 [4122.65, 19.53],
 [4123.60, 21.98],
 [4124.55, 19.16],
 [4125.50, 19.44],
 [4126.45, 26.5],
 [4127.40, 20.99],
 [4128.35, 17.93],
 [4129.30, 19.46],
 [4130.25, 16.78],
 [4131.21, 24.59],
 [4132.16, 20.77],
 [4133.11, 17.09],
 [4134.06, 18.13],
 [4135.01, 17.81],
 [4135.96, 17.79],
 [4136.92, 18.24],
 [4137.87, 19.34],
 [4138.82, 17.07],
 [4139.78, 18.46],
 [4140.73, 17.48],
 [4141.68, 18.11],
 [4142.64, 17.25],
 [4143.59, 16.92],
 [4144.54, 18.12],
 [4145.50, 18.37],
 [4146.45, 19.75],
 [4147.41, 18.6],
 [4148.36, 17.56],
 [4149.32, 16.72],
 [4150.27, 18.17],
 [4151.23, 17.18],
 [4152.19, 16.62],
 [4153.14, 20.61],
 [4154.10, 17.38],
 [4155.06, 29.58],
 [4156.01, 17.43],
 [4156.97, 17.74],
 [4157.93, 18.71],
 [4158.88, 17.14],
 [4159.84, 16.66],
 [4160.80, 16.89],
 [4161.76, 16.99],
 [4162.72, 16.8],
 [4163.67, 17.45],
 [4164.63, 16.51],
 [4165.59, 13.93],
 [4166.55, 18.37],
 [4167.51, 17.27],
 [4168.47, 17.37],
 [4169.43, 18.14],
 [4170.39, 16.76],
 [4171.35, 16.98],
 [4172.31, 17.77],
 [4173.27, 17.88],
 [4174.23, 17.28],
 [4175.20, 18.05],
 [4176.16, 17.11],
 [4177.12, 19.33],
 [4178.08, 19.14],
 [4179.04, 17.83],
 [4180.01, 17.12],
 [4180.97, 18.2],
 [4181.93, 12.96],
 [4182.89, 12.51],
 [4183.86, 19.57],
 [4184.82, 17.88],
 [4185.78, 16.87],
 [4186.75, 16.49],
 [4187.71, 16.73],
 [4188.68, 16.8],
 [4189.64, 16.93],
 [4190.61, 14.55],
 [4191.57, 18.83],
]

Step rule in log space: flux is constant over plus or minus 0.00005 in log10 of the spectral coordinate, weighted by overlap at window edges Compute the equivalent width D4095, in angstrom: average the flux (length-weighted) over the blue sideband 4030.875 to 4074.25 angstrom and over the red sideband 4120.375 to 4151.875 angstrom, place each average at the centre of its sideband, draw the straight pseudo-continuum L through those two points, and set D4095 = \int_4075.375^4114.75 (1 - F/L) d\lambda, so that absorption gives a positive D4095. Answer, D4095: -1.3 angstrom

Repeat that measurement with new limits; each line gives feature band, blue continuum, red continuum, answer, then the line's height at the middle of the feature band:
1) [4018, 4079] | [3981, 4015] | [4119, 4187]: 1.1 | 18.6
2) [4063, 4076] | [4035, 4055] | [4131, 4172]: -0.1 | 18.2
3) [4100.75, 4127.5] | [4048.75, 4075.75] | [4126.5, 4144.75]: -1.4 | 18.6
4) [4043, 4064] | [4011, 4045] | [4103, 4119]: 0.5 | 18.6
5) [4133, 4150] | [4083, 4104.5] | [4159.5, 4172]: -0.2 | 17.7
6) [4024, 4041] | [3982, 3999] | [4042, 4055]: 0.3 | 18.5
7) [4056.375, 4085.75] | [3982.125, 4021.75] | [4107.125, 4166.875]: 0.1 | 18.8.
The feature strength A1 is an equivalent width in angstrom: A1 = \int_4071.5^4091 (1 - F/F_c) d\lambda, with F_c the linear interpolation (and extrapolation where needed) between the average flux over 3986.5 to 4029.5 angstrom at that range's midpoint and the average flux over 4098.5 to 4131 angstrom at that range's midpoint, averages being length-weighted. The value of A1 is 0.2 angstrom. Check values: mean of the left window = 18.6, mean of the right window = 19.5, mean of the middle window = 19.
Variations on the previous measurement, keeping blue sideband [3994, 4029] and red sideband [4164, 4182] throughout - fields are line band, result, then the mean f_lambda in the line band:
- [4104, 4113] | -0.7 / 19.2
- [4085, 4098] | -0.9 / 19.1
